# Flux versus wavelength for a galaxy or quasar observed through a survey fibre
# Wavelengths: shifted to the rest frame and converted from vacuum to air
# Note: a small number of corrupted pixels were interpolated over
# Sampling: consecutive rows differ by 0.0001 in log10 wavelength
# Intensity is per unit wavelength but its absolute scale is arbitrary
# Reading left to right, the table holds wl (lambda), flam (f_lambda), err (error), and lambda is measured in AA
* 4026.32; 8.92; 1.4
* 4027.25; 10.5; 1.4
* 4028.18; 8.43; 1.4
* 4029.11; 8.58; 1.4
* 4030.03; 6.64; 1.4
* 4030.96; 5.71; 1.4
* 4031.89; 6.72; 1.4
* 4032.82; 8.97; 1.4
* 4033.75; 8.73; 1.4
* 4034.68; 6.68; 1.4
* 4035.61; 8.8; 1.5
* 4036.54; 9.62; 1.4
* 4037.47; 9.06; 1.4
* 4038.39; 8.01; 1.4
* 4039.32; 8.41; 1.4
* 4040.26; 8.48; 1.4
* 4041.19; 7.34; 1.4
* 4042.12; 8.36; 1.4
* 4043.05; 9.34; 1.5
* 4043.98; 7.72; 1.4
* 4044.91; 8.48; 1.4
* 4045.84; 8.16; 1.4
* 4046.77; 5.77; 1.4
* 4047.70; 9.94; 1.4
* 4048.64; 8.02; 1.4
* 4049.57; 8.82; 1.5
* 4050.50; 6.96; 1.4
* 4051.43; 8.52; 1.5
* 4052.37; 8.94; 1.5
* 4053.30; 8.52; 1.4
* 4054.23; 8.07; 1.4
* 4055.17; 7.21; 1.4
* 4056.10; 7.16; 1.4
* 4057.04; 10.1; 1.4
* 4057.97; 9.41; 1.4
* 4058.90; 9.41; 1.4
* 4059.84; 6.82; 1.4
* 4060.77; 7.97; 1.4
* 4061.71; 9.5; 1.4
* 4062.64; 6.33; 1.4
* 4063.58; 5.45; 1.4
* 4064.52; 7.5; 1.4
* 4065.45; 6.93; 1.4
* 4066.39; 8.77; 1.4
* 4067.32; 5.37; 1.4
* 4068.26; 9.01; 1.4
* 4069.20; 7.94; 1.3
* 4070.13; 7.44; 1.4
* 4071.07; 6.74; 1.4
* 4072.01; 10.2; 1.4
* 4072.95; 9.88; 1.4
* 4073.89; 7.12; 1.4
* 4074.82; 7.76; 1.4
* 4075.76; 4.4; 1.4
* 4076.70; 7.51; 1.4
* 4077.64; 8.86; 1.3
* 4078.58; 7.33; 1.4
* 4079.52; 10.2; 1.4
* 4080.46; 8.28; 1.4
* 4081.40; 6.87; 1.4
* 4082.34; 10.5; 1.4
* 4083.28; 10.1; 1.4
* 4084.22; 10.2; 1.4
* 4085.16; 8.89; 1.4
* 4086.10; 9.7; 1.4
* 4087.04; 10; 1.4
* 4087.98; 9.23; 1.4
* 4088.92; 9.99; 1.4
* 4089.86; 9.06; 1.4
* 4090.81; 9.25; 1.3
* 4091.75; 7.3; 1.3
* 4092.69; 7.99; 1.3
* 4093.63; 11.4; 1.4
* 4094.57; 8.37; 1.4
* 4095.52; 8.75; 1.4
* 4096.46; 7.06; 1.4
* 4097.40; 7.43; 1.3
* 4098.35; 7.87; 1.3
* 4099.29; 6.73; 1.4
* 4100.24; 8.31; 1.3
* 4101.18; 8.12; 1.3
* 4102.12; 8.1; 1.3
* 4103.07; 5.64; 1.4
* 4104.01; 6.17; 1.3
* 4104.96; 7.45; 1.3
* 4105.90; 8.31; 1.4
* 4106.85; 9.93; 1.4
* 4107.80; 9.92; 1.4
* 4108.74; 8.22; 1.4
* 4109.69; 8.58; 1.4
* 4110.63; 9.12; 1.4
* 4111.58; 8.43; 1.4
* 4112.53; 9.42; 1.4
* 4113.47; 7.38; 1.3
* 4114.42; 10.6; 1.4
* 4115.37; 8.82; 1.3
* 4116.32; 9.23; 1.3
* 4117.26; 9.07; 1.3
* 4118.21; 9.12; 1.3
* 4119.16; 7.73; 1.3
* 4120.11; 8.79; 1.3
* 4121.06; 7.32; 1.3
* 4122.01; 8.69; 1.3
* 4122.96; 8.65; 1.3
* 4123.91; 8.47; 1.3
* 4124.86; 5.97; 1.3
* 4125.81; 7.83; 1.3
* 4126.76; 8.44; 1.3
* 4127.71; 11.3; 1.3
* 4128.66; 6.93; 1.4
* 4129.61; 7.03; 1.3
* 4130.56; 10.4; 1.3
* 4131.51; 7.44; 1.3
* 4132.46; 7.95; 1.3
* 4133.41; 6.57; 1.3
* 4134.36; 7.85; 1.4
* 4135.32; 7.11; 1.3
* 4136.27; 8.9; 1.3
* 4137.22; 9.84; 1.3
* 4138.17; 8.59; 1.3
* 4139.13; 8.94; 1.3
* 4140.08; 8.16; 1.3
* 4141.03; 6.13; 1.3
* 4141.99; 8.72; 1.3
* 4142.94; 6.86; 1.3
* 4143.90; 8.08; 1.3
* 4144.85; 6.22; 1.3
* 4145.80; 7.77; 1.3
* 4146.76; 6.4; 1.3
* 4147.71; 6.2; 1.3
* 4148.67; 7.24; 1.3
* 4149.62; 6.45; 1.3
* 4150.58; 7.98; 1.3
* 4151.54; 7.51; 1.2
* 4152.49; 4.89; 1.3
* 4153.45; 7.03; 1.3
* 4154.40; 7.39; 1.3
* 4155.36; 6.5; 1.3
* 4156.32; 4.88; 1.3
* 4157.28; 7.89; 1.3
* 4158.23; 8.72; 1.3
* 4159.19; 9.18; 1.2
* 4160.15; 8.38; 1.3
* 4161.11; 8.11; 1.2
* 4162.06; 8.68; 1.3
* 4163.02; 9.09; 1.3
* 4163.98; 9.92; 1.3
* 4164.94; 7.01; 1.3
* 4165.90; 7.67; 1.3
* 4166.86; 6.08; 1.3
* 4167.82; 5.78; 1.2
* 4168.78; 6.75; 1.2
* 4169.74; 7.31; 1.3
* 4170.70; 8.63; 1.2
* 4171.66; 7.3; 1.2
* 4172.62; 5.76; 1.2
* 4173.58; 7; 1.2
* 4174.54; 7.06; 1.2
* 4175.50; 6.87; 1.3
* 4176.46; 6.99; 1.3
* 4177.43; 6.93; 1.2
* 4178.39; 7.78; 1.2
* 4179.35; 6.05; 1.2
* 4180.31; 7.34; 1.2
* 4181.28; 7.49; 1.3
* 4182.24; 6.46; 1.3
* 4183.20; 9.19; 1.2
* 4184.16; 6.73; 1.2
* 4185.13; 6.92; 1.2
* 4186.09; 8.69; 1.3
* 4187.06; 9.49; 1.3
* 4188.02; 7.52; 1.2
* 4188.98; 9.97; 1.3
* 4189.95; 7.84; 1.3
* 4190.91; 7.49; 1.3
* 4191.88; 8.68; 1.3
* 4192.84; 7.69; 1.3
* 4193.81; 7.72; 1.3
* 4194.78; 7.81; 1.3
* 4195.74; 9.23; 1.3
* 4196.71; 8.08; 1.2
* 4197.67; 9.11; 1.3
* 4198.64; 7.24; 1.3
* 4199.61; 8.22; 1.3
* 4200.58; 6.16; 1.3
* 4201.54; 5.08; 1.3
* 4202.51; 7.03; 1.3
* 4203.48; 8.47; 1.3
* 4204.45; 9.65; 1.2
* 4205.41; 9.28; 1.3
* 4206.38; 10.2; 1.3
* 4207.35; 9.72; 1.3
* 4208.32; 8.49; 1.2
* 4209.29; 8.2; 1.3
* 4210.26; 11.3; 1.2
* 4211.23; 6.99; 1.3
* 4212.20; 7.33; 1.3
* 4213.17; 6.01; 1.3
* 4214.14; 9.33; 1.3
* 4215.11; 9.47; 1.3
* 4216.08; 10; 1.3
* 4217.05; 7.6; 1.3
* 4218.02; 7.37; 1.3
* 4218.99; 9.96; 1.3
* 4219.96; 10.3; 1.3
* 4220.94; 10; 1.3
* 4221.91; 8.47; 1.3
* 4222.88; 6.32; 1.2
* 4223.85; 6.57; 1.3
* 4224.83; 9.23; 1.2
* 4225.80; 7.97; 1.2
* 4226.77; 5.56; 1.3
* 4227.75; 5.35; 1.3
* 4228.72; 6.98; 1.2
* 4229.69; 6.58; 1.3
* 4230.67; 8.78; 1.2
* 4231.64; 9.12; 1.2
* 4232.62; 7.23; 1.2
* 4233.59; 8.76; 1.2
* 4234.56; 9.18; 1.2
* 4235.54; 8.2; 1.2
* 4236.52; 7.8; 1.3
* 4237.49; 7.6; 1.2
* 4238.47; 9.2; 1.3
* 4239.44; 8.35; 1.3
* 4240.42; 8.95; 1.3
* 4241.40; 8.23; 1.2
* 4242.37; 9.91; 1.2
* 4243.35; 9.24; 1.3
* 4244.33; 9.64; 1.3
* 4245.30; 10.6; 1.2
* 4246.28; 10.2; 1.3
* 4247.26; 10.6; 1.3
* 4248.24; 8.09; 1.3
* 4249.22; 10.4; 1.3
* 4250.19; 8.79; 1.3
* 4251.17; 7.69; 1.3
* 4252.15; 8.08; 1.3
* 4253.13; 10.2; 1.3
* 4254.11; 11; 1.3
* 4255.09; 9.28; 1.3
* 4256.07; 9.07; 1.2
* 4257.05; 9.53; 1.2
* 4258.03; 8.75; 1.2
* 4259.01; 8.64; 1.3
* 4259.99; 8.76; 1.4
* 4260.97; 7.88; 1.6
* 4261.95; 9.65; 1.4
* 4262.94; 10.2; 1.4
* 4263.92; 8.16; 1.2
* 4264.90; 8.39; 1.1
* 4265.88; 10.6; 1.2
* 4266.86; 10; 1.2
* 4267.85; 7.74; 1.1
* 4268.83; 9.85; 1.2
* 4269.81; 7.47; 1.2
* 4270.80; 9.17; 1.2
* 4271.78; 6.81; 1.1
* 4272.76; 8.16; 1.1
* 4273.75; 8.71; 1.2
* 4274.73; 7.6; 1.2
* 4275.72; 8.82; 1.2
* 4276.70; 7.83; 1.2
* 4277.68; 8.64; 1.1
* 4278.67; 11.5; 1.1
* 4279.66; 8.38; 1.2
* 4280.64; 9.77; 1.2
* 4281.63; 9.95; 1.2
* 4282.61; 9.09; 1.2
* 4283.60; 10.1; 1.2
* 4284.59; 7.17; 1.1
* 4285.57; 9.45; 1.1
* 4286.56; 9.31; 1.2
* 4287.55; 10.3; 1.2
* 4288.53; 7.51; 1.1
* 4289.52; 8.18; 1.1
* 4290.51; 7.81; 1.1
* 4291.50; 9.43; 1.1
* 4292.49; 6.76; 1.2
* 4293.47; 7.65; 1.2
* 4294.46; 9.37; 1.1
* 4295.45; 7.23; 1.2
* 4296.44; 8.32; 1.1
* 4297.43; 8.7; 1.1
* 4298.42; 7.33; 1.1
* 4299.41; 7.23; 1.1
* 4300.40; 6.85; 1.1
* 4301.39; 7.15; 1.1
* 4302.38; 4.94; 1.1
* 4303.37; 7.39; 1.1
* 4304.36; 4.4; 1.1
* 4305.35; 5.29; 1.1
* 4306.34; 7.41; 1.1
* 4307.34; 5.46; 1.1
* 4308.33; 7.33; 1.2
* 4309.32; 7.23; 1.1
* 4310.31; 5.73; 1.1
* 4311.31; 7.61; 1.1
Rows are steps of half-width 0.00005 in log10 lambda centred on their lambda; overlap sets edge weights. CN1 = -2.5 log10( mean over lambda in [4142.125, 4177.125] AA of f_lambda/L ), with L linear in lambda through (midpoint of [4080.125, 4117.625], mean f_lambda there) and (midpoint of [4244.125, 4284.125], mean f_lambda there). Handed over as 0.21 mag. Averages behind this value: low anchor 8.65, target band 7.28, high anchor 9.11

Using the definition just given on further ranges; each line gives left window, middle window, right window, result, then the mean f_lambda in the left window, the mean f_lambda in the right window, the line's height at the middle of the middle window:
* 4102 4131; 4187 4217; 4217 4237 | -0.033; 8.42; 7.97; 8.08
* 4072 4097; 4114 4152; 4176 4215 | 0.051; 8.72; 8.01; 8.41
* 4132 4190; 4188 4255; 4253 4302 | -0.044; 7.52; 8.69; 8.13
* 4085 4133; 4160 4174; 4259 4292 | 0.141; 8.46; 8.86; 8.6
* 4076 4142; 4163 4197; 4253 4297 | 0.136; 8.45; 8.84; 8.61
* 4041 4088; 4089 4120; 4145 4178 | -0.081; 8.21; 7.27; 7.82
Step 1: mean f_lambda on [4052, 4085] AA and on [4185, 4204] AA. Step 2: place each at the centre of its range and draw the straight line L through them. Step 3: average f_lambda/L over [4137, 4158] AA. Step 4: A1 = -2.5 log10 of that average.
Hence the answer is 0.11 mag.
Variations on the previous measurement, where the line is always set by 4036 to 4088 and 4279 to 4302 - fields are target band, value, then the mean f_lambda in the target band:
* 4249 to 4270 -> -0.091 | 9.11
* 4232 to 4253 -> -0.069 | 8.92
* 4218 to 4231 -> 0.072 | 7.82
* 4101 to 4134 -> -0.004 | 8.32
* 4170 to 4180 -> 0.180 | 7.05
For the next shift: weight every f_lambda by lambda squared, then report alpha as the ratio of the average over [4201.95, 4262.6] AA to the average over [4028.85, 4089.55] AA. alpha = 1.1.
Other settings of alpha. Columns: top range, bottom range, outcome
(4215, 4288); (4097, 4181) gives 1.19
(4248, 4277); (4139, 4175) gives 1.27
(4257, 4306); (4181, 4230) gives 1.07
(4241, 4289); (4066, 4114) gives 1.18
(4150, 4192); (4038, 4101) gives 0.95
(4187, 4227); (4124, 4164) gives 1.11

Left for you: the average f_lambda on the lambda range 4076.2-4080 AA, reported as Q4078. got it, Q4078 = 8.43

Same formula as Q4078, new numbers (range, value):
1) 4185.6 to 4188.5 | 8.57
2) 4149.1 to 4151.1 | 7.21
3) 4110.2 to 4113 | 8.98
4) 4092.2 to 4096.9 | 8.73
